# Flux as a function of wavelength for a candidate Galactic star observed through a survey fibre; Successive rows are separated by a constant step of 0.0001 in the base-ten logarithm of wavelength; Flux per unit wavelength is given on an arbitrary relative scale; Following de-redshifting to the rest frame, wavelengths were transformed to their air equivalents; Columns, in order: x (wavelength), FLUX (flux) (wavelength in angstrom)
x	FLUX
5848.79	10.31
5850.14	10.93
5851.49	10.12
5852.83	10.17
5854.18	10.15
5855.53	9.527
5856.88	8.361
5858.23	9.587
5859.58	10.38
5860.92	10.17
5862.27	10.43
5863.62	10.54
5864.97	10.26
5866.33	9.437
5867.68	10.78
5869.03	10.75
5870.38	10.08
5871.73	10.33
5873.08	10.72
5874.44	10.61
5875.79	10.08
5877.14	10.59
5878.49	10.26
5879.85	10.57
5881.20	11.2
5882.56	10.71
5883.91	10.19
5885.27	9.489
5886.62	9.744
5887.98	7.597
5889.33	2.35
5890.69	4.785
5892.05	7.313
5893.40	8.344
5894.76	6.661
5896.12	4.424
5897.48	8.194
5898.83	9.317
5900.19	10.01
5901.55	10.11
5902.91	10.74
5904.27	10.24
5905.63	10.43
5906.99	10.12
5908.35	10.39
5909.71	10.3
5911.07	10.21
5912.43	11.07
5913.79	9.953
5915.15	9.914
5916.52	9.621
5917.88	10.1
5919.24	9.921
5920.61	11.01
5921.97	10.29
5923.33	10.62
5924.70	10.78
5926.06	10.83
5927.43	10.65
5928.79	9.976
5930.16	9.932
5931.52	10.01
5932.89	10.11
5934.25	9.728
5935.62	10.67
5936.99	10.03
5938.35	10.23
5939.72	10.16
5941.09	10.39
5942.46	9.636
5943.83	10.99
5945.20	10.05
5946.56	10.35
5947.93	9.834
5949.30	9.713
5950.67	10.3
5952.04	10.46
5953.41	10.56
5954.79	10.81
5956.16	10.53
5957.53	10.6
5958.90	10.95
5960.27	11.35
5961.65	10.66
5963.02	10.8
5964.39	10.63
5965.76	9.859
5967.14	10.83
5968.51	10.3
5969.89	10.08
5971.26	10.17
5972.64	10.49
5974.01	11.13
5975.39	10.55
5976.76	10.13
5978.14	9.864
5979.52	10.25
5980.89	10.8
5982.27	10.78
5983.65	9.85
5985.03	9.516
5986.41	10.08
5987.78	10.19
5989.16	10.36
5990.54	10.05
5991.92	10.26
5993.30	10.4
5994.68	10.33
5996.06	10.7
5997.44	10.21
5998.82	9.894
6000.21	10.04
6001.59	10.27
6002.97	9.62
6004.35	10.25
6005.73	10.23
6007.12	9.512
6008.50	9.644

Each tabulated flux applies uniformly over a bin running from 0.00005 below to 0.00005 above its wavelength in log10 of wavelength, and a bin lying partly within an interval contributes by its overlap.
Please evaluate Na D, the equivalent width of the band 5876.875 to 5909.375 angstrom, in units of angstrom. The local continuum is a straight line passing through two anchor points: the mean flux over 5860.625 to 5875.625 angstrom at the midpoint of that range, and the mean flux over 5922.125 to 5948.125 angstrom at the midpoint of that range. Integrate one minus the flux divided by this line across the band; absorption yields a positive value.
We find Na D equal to 4.5 angstrom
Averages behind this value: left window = 10.4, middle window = 8.9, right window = 10.3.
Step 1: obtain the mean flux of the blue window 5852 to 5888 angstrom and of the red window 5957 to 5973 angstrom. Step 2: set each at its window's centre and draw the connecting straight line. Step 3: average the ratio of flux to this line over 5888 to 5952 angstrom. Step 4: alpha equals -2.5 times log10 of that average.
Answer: 0.09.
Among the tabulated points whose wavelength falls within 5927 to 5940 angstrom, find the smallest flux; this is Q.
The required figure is 9.728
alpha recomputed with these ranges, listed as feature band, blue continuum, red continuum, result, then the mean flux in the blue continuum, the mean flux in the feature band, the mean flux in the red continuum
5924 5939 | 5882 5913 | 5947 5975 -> -0.06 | 8.8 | 10.3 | 10.5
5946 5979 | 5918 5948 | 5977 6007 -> -0.02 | 10.3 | 10.5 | 10.2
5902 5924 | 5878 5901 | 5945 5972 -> -0.14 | 8.3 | 10.3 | 10.4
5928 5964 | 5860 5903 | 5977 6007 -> -0.06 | 9.26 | 10.3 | 10.2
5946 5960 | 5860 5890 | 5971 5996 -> -0.03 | 9.87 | 10.4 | 10.3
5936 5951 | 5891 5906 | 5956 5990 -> -0.05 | 8.58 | 10.2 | 10.4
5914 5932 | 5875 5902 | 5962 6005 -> -0.12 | 8.59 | 10.3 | 10.3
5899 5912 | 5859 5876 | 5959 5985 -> 0.01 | 10.4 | 10.3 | 10.5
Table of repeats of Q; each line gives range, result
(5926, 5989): 9.516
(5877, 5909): 2.35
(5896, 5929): 4.424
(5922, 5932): 9.932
